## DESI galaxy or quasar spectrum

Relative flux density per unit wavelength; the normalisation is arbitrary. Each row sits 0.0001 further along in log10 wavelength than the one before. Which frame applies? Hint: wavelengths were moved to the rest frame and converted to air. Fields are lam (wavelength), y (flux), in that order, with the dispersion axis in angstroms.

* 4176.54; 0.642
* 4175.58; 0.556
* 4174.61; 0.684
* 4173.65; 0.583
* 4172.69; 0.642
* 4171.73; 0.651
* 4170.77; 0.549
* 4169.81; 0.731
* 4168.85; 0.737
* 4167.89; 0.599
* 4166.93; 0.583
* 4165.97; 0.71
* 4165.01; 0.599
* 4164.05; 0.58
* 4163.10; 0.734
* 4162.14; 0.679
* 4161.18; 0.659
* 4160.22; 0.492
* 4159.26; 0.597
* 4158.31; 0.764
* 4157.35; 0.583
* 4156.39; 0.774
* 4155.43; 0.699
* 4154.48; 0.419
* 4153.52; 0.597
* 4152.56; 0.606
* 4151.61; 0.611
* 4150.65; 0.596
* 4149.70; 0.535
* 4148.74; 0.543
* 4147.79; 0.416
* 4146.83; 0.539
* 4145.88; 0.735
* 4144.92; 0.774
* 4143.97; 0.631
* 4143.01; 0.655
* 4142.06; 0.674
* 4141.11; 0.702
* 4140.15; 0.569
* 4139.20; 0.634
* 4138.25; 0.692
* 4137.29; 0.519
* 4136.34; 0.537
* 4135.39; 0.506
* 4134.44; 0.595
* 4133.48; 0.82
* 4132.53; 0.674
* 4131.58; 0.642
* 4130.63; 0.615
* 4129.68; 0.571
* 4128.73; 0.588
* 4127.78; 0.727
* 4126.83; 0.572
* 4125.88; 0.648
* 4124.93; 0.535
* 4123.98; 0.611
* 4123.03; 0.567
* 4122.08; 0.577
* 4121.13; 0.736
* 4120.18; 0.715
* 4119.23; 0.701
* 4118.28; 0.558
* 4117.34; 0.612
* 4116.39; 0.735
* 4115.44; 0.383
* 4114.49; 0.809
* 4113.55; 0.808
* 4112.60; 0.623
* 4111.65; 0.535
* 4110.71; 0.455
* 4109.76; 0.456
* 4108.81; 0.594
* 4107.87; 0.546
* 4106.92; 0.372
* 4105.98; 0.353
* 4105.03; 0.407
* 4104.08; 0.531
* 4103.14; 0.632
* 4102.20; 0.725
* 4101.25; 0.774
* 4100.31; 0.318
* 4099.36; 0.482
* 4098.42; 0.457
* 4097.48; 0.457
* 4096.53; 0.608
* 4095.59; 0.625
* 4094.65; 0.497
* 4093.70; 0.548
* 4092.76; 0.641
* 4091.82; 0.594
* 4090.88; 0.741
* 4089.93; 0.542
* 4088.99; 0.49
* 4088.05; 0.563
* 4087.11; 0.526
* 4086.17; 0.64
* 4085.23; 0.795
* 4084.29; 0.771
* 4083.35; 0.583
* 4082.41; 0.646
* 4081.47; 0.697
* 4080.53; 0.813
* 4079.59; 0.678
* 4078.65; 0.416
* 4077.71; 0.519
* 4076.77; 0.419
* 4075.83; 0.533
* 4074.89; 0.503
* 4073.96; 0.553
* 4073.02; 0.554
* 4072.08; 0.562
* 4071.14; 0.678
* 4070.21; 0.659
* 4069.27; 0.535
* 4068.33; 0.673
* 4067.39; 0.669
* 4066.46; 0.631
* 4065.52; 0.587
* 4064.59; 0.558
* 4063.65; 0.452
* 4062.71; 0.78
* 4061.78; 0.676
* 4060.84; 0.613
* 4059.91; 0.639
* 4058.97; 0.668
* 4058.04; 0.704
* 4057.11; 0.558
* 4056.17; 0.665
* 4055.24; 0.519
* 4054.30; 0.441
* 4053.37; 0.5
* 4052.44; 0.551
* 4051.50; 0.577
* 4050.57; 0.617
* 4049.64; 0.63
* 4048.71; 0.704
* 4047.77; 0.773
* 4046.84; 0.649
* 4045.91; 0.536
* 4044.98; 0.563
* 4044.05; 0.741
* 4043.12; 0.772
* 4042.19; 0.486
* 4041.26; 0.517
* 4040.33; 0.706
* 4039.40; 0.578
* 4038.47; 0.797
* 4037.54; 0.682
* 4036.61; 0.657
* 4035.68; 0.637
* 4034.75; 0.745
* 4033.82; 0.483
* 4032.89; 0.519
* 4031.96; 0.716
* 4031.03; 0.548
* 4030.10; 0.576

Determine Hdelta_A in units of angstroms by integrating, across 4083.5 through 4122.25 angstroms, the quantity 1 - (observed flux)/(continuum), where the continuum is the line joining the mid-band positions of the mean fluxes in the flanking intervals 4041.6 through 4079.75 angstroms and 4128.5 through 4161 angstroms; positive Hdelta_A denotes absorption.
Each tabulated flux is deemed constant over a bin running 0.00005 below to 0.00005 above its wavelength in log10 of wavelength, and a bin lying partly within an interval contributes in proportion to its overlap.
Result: 1.5 angstroms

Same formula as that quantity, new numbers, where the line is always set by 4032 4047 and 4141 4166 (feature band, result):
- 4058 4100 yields 2.1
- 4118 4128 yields -0.1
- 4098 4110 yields 2.2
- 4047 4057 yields 0.5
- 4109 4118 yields 0.4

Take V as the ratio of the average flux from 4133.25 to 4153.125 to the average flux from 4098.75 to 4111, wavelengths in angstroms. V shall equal 1.2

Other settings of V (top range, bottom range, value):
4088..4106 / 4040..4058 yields 0.91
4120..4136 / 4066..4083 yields 1.05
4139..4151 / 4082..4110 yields 1.09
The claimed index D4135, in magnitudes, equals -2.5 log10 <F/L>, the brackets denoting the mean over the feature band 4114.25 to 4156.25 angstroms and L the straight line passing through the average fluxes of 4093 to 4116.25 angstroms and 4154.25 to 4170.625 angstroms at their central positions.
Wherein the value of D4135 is -0.04 mag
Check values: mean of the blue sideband 0.545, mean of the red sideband 0.645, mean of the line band 0.618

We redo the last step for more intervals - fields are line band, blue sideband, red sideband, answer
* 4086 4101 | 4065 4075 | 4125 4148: 0.122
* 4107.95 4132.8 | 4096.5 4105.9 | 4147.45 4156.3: -0.135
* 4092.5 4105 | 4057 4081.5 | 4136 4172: 0.105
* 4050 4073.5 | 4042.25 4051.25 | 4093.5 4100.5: 0.011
